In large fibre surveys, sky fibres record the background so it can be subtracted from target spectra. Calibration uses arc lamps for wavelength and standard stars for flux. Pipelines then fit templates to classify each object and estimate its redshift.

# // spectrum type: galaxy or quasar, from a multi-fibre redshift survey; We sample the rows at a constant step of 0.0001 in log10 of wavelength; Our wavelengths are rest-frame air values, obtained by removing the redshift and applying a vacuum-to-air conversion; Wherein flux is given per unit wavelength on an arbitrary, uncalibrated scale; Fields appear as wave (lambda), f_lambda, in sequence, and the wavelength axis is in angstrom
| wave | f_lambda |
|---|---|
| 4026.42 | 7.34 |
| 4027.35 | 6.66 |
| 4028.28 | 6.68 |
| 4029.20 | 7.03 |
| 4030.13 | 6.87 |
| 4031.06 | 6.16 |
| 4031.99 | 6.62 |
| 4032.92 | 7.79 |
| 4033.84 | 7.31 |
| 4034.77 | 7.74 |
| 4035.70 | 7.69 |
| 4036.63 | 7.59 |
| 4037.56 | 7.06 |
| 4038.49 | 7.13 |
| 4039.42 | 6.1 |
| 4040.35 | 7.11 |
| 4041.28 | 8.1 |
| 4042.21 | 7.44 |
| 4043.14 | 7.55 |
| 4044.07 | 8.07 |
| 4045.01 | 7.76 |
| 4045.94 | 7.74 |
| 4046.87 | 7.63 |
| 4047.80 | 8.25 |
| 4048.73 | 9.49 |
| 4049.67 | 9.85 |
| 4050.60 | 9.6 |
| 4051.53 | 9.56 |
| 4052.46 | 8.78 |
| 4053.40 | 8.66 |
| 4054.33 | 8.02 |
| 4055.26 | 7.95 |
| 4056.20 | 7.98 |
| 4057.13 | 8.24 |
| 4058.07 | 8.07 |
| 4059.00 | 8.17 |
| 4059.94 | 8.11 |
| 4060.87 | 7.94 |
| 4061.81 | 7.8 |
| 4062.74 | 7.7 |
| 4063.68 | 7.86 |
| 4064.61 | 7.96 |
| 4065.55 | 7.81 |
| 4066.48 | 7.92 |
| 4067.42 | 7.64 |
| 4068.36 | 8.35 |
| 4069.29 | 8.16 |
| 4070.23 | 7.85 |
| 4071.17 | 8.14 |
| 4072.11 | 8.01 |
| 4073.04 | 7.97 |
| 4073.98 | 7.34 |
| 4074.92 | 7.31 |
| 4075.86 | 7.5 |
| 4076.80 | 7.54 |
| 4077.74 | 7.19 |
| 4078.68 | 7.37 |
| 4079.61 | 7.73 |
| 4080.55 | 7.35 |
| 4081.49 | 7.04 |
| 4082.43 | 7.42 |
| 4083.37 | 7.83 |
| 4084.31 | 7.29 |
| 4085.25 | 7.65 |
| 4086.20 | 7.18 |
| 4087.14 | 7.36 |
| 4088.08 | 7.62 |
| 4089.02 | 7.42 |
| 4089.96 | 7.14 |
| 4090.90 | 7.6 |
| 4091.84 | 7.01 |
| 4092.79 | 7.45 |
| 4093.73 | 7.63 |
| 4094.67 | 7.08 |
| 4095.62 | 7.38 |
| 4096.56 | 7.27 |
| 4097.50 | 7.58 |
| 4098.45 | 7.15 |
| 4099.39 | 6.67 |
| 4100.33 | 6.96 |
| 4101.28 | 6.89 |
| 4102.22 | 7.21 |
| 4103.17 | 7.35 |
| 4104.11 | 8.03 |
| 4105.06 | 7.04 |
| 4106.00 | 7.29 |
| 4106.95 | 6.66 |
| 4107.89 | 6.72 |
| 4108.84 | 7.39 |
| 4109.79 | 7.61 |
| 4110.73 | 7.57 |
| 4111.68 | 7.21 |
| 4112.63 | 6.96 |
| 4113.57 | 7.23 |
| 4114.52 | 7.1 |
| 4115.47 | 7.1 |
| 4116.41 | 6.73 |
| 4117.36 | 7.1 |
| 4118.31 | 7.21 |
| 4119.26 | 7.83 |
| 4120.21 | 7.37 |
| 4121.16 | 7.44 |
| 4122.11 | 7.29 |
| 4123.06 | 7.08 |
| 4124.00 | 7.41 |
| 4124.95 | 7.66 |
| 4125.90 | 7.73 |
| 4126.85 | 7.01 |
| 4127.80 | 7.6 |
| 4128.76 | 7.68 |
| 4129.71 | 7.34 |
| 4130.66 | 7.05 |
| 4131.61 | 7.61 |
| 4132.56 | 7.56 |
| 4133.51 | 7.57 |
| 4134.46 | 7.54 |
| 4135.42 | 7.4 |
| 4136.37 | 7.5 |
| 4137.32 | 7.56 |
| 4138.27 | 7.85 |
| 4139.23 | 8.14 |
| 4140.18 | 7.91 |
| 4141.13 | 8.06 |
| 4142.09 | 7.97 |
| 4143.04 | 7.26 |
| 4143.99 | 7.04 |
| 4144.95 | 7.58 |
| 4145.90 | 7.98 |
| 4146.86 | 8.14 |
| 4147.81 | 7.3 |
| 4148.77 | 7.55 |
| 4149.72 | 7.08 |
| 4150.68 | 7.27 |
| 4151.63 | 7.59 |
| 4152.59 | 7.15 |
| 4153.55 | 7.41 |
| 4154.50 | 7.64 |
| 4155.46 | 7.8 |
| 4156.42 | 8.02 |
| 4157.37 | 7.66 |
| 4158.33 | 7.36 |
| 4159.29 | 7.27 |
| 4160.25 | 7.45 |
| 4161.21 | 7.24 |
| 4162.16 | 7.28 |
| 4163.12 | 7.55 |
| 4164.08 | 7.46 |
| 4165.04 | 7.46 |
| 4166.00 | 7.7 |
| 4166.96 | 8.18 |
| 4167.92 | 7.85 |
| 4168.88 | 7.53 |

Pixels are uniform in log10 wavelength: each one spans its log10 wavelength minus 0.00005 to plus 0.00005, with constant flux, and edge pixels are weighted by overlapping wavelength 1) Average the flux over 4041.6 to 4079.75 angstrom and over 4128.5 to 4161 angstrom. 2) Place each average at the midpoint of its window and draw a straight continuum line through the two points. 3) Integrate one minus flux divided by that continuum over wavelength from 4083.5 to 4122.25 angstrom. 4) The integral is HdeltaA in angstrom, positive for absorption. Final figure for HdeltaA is 2.7 angstrom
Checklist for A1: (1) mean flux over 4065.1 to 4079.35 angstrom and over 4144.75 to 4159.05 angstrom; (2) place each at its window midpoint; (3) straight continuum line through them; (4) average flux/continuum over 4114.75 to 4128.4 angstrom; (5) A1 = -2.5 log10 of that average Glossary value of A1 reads 0.04 mag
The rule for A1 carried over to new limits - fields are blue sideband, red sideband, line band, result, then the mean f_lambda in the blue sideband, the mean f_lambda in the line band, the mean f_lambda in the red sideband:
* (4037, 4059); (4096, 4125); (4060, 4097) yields 0.011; 8.09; 7.59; 7.23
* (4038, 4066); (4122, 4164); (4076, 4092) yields 0.068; 8.08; 7.41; 7.53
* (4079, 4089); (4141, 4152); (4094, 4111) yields 0.039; 7.45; 7.22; 7.55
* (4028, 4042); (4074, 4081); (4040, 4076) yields -0.113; 7.15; 8.09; 7.42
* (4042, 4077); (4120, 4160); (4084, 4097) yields 0.075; 8.11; 7.36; 7.53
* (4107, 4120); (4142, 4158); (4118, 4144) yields -0.025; 7.2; 7.54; 7.55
